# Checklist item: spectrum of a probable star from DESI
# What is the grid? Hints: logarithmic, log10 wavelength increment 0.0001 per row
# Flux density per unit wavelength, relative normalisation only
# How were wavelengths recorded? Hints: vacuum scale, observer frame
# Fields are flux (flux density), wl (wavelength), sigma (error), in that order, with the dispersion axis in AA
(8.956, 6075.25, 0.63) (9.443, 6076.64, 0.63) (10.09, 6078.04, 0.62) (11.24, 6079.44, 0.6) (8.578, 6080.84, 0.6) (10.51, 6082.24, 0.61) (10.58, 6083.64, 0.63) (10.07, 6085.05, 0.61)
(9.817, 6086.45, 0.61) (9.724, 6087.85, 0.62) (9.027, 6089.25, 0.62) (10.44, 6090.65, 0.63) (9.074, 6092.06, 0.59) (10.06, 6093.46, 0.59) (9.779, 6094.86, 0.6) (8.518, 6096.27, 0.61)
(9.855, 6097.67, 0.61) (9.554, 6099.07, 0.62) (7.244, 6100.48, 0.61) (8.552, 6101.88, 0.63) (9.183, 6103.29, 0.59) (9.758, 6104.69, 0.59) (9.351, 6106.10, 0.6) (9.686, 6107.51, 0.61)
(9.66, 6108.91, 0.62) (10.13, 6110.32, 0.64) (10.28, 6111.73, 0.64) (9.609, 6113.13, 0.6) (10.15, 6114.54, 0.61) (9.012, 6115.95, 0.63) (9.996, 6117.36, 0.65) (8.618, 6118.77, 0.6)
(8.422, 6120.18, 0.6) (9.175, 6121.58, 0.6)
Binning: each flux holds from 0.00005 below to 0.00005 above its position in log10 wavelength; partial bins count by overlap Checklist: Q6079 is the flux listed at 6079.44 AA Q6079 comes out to 11.24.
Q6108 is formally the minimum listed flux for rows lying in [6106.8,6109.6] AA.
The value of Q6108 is 9.66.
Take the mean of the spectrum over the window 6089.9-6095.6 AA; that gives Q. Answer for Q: 9.81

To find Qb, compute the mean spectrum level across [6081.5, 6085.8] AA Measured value 10.3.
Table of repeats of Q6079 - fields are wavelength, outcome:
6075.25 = 8.956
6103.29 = 9.183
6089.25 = 9.027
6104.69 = 9.758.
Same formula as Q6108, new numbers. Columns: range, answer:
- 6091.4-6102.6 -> 7.244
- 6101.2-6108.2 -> 8.552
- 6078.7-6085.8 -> 8.578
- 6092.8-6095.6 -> 9.779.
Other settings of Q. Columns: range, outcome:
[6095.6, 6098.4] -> 9.22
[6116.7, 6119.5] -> 9.28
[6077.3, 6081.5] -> 9.98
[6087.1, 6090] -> 9.42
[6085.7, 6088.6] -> 9.78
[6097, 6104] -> 8.88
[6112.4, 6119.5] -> 9.48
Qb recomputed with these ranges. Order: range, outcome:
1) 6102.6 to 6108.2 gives 9.49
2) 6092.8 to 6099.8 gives 9.54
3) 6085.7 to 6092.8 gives 9.63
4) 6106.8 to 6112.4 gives 9.93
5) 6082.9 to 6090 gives 9.85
